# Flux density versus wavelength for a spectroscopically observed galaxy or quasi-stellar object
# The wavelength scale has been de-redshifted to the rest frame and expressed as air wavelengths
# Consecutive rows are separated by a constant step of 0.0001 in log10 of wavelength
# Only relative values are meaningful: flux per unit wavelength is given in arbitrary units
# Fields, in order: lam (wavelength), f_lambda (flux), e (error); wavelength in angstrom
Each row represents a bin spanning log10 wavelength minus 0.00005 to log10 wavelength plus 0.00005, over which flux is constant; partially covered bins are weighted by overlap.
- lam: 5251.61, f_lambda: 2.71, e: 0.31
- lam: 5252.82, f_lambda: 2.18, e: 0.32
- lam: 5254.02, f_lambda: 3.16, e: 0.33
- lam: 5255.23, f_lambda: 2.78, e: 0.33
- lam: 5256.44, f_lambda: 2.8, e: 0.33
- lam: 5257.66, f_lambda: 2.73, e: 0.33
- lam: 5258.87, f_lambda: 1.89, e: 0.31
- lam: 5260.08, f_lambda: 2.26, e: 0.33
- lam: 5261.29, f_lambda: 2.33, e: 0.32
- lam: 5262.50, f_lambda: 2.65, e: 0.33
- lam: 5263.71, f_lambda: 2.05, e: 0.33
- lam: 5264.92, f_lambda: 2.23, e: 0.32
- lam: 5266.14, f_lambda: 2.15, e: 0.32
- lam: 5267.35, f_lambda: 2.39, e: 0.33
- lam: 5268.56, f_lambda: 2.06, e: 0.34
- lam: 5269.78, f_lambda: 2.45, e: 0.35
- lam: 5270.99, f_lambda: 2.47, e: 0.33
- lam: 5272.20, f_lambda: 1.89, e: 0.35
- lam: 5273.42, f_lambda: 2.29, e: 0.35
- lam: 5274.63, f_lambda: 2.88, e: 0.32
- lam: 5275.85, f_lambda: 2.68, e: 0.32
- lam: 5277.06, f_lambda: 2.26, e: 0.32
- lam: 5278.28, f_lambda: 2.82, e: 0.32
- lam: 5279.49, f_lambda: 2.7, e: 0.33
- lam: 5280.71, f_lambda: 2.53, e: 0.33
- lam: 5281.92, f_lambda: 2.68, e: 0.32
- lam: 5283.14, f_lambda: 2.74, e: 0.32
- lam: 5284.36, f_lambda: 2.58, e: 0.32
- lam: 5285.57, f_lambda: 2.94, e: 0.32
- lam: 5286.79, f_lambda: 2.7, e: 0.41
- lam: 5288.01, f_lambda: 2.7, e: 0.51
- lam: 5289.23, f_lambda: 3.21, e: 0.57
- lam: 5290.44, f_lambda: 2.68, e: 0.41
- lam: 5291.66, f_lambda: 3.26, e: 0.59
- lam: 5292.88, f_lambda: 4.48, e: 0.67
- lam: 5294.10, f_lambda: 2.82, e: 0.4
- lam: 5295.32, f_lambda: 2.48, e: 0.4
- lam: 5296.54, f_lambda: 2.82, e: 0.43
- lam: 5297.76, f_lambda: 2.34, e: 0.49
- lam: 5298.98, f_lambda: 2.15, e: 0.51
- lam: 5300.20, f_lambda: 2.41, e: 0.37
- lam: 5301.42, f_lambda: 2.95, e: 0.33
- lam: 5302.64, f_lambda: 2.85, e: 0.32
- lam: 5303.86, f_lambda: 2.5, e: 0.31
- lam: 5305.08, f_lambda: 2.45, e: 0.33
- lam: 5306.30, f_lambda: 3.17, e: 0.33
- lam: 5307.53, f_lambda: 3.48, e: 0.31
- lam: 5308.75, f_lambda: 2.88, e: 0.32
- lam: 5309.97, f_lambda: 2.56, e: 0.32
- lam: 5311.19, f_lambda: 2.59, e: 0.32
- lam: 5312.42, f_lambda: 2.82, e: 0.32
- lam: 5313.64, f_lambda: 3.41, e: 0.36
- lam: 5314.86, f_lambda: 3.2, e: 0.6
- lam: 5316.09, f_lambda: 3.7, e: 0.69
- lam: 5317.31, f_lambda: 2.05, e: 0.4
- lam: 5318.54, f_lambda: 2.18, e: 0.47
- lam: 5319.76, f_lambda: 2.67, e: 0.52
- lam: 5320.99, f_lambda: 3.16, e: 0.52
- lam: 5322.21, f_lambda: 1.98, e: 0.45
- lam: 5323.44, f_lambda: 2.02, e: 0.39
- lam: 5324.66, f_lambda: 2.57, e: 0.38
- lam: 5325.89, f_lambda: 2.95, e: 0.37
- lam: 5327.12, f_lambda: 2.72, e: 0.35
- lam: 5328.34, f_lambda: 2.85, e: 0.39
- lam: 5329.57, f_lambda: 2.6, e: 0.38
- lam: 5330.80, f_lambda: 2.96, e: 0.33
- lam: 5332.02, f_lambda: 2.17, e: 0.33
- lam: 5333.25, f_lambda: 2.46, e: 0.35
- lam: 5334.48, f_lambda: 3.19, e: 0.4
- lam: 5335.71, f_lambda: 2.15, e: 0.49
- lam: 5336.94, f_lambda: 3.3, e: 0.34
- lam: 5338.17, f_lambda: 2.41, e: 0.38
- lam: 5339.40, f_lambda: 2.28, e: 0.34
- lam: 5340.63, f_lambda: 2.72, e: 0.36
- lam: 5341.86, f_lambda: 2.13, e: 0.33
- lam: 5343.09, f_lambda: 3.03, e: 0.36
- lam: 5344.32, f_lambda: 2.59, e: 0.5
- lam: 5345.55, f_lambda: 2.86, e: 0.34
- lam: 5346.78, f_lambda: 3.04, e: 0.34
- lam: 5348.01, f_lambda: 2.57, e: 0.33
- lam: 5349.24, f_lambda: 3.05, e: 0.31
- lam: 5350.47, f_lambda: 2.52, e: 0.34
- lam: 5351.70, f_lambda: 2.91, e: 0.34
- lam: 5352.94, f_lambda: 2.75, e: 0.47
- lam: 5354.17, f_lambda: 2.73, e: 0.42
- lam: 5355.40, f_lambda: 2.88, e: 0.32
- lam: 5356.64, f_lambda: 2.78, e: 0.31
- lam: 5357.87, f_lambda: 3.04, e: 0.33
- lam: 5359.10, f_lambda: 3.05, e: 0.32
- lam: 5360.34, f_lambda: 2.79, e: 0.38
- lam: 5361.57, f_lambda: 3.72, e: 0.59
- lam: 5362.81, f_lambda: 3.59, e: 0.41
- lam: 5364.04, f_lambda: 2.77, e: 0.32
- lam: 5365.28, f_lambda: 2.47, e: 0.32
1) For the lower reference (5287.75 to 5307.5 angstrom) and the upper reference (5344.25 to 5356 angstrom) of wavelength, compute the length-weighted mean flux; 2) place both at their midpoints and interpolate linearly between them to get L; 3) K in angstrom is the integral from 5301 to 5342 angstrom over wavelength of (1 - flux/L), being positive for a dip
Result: 1.7 angstrom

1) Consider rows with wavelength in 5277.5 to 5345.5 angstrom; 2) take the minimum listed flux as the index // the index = 1.98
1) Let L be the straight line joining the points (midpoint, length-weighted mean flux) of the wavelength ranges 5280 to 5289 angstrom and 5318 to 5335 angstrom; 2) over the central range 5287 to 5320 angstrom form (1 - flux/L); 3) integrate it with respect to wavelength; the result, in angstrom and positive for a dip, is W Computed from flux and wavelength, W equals -2.2 angstrom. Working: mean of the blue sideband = 2.72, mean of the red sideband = 2.61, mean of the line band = 2.84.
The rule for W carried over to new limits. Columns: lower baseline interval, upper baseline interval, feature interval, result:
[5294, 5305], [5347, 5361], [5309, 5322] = -0.8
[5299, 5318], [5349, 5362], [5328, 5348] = 1.5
